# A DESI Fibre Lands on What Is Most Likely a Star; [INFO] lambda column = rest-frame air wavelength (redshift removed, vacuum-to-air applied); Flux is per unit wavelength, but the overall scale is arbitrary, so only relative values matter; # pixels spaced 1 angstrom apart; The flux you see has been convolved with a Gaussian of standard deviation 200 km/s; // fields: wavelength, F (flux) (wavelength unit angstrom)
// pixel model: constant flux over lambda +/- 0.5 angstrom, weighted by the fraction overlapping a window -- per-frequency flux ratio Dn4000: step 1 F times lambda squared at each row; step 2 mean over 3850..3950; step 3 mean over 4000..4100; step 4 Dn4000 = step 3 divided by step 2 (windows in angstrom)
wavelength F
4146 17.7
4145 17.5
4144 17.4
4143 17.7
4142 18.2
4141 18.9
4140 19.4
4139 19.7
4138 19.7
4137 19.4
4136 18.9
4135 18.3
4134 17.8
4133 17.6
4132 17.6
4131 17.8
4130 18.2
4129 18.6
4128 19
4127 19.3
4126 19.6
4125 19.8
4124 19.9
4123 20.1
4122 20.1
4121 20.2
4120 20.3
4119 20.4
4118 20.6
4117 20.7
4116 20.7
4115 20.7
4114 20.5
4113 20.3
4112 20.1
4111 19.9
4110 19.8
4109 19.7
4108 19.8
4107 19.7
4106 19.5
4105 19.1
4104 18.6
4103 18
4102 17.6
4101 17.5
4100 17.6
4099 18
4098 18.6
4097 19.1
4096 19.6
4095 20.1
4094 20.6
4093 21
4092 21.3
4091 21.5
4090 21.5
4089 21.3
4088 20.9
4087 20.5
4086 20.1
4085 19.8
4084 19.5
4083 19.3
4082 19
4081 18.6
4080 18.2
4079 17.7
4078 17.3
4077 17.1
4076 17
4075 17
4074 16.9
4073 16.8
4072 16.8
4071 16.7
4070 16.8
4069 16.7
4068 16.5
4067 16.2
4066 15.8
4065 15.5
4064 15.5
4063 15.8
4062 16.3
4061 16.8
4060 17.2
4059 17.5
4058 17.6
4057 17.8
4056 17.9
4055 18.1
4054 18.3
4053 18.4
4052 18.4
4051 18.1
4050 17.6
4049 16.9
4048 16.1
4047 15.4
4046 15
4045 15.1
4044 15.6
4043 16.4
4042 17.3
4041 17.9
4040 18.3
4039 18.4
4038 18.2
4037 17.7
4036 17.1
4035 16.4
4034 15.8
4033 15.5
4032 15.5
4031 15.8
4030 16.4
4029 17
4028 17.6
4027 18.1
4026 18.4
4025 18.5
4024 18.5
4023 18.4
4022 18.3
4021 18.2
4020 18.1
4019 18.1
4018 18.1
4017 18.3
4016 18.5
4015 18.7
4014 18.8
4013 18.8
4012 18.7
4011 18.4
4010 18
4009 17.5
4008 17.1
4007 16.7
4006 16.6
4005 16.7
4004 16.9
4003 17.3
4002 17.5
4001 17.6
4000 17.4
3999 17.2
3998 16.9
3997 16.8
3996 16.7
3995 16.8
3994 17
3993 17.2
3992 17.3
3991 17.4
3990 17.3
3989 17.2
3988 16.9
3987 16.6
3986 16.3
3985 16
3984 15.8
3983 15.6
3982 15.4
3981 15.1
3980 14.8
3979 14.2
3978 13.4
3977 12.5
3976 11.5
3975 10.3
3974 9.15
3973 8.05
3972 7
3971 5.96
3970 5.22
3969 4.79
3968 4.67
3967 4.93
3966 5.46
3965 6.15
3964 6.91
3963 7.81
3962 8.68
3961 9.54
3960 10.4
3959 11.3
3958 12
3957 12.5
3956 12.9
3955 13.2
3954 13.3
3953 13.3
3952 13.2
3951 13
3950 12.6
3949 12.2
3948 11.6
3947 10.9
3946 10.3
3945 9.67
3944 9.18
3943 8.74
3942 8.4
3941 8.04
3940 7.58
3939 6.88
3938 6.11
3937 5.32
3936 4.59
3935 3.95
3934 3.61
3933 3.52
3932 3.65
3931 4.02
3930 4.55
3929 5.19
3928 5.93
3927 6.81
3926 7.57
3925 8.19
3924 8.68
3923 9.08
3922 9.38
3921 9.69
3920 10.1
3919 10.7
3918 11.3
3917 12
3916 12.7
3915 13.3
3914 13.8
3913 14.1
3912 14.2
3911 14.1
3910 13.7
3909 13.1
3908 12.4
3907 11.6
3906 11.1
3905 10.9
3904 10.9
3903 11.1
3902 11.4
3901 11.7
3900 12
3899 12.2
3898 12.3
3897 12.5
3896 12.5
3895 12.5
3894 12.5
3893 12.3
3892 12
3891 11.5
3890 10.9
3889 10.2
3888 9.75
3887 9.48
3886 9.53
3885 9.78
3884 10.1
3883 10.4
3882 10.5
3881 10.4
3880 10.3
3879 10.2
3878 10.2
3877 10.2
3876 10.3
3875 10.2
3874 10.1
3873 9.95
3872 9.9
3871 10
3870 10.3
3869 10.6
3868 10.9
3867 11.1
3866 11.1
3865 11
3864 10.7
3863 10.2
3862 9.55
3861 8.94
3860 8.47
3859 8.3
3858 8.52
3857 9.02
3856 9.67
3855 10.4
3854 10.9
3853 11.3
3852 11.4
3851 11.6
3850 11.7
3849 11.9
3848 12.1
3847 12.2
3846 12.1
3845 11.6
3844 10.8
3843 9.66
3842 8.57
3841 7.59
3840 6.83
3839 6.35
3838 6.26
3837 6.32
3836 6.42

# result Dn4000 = 1.9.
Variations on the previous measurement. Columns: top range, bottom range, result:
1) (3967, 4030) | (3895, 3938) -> 1.68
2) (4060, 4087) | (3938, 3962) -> 1.72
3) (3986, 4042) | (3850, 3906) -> 1.76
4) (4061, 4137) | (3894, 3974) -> 2.14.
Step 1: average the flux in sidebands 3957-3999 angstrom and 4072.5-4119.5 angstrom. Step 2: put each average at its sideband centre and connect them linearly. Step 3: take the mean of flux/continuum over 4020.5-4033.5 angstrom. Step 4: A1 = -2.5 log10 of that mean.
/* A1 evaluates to -0.14 mag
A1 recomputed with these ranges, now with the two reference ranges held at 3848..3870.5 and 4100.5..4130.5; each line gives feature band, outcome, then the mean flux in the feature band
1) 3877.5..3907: 0.048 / 11.1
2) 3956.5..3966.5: 0.474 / 9.07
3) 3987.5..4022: -0.127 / 17.6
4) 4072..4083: 0.039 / 17.6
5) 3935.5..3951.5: 0.429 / 9.07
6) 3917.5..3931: 0.489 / 8.09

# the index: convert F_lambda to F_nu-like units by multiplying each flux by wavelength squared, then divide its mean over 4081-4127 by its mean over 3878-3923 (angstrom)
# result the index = 1.91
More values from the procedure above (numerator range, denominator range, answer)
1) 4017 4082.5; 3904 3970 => 1.95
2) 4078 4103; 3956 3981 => 2.23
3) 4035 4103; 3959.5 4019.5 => 1.31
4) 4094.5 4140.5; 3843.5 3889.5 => 2.11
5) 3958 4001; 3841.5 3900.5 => 1.25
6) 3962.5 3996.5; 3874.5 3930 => 1.18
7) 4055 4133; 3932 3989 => 1.97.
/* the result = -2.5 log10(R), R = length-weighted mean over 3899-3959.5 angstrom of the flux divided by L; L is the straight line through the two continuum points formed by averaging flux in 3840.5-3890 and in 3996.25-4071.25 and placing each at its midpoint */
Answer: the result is 0.28 mag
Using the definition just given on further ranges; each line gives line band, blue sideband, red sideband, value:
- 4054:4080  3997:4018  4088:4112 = 0.121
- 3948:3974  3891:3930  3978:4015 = 0.454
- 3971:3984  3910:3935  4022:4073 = 0.038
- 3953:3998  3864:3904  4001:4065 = 0.213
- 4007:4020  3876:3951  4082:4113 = -0.193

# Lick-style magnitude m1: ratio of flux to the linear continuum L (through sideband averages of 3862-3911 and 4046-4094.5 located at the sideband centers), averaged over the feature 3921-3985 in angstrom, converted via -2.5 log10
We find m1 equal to 0.43 mag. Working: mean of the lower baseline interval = 11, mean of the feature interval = 9.17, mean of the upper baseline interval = 18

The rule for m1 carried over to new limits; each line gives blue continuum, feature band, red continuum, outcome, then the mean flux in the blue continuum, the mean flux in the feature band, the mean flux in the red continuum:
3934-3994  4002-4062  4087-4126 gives -0.15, 10.9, 17.4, 19.9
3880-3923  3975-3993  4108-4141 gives -0.06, 11.5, 15.4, 19.5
